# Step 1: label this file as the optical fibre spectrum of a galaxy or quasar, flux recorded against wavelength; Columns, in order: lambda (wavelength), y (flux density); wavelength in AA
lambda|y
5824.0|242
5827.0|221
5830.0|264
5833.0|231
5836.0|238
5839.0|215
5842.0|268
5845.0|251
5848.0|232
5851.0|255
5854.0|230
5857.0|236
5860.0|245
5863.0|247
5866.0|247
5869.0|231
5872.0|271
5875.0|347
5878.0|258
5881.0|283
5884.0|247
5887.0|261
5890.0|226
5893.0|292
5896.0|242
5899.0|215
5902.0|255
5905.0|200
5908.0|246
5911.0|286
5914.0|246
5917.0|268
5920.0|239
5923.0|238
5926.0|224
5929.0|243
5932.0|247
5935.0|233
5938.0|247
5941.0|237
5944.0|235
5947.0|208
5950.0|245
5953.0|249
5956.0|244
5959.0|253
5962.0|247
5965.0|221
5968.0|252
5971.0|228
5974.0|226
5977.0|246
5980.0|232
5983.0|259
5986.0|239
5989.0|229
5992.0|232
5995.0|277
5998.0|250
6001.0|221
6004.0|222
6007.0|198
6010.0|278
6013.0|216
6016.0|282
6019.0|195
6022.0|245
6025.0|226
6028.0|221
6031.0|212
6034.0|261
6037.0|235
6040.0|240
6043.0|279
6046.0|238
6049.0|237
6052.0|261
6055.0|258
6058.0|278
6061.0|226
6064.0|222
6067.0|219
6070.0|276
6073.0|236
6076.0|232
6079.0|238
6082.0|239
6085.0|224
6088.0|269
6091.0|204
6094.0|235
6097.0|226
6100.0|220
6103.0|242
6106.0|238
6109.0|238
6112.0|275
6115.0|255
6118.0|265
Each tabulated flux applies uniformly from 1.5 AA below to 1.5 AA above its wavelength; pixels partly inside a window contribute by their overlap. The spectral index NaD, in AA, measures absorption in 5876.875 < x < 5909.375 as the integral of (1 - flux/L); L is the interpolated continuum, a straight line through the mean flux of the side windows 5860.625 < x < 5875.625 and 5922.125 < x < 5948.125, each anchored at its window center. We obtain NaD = 0.6 AA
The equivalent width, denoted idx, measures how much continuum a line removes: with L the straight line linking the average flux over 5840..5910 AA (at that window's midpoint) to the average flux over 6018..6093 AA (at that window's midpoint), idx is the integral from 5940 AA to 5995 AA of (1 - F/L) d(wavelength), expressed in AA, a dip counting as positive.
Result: 1.4 AA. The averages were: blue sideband 252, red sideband 239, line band 239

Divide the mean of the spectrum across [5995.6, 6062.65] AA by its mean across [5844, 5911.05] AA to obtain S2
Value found 0.96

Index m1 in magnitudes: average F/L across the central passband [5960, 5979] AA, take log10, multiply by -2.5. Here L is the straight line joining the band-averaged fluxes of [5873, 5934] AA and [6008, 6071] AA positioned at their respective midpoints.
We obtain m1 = 0.05 mag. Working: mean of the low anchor 253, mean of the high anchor 242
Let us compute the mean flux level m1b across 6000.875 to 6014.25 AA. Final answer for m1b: 228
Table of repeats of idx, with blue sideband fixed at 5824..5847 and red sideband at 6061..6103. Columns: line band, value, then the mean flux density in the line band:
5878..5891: -0.9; 256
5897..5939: -0.6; 242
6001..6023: 0.3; 233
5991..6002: -0.5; 247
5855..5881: -2.3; 261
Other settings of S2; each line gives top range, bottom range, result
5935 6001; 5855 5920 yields 0.94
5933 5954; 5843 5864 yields 0.97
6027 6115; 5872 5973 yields 0.97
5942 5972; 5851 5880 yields 0.93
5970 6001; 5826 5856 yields 1.00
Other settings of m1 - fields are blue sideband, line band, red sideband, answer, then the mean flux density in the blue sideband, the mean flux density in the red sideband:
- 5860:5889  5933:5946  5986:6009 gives 0.05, 264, 234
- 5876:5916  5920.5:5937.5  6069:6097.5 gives 0.05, 252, 238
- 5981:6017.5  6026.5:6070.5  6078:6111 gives -0.02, 242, 234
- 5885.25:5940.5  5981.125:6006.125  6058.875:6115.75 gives 0.01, 245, 238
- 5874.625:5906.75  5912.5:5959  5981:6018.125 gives 0.03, 254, 241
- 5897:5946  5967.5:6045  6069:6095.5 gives 0.01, 241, 239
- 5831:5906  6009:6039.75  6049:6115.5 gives 0.03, 249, 241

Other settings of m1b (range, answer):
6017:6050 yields 236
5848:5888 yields 257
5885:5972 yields 242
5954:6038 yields 237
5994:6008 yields 233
